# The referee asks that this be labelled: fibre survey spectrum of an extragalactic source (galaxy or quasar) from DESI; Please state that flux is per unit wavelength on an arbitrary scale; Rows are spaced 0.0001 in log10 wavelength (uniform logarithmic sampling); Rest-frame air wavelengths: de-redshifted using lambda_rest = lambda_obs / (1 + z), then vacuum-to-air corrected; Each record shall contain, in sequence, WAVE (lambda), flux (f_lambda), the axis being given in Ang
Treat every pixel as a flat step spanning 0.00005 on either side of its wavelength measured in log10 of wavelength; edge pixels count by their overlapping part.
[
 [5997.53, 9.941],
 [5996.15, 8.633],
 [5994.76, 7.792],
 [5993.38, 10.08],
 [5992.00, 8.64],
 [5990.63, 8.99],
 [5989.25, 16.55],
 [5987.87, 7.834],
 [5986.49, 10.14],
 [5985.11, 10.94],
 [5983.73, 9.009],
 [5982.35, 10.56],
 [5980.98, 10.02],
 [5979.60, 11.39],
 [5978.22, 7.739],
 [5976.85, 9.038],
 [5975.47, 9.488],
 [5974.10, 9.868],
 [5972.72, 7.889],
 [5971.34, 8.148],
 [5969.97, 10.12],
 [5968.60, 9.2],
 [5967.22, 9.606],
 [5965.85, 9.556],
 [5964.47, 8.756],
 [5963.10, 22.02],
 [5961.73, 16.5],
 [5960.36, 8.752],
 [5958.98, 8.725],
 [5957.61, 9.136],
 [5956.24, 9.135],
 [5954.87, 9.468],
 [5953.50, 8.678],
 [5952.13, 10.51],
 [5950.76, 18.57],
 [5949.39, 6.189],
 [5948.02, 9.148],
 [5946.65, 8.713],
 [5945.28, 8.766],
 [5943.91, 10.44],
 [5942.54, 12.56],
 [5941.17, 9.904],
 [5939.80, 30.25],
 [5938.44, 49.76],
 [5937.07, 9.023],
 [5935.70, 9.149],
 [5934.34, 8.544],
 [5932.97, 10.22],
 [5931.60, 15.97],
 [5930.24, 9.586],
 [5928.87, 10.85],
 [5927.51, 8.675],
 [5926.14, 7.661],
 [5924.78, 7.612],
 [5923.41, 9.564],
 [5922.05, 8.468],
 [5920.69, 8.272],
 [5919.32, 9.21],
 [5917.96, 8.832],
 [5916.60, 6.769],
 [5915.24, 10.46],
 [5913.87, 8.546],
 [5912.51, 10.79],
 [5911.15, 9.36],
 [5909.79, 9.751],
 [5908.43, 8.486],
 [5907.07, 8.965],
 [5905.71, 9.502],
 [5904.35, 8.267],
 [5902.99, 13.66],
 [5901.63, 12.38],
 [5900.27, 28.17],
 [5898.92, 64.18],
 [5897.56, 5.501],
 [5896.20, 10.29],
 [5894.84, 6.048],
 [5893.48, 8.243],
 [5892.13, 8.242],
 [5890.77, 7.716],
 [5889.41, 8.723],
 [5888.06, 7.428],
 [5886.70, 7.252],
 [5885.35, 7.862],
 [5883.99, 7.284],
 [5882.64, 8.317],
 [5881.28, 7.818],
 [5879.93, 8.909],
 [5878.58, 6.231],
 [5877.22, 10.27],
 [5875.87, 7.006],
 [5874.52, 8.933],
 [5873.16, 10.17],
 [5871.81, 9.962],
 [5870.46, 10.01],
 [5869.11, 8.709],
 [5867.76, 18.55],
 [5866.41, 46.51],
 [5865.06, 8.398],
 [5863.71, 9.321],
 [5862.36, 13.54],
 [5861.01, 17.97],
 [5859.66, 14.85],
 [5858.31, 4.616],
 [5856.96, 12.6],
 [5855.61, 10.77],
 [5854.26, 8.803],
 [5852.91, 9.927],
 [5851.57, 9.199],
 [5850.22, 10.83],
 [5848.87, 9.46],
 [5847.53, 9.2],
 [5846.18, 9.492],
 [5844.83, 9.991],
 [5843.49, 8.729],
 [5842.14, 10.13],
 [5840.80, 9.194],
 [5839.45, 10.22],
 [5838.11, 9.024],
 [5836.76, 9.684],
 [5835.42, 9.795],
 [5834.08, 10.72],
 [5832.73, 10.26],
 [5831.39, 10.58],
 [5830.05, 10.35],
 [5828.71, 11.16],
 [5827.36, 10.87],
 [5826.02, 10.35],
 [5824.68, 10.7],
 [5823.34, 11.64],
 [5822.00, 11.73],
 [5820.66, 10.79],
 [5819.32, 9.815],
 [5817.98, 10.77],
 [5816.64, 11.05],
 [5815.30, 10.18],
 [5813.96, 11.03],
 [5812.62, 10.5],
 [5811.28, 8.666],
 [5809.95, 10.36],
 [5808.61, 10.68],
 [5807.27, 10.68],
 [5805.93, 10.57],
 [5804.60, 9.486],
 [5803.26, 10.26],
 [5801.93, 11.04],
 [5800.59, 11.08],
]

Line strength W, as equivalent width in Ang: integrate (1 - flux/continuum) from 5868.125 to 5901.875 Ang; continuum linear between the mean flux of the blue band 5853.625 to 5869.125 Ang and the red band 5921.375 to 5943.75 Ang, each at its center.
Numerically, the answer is 6.7 Ang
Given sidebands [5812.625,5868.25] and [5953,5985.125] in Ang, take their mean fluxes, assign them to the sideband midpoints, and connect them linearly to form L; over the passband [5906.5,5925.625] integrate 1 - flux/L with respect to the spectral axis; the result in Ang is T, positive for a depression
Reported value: 3.2 Ang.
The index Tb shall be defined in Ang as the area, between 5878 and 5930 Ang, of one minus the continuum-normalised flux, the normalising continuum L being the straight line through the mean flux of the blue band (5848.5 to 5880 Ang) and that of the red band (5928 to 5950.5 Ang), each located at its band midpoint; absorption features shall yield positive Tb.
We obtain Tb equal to 9.1 Ang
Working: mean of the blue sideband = 12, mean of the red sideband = 13.7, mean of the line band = 10.6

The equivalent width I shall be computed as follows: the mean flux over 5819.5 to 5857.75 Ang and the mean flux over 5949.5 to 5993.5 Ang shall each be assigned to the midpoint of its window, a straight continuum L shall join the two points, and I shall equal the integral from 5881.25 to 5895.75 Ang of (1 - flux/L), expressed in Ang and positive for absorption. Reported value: 3.6 Ang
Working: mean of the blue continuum 10.2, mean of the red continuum 10.4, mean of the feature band 7.75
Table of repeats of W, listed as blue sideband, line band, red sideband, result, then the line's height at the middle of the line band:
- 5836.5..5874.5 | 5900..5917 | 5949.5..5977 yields 0.6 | 11.2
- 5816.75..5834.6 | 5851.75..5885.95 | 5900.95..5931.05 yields -4.6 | 10.1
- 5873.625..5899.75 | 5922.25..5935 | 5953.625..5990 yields 1.0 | 10.7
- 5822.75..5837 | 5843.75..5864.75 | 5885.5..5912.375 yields 1.3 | 11.3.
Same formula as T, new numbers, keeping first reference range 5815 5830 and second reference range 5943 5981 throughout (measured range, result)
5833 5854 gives 2.0 Ang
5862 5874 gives -4.9 Ang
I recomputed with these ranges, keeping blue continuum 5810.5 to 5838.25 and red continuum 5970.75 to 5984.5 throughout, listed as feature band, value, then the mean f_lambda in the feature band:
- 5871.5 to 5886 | 2.42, 8.39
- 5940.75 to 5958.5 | -1.00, 10.1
